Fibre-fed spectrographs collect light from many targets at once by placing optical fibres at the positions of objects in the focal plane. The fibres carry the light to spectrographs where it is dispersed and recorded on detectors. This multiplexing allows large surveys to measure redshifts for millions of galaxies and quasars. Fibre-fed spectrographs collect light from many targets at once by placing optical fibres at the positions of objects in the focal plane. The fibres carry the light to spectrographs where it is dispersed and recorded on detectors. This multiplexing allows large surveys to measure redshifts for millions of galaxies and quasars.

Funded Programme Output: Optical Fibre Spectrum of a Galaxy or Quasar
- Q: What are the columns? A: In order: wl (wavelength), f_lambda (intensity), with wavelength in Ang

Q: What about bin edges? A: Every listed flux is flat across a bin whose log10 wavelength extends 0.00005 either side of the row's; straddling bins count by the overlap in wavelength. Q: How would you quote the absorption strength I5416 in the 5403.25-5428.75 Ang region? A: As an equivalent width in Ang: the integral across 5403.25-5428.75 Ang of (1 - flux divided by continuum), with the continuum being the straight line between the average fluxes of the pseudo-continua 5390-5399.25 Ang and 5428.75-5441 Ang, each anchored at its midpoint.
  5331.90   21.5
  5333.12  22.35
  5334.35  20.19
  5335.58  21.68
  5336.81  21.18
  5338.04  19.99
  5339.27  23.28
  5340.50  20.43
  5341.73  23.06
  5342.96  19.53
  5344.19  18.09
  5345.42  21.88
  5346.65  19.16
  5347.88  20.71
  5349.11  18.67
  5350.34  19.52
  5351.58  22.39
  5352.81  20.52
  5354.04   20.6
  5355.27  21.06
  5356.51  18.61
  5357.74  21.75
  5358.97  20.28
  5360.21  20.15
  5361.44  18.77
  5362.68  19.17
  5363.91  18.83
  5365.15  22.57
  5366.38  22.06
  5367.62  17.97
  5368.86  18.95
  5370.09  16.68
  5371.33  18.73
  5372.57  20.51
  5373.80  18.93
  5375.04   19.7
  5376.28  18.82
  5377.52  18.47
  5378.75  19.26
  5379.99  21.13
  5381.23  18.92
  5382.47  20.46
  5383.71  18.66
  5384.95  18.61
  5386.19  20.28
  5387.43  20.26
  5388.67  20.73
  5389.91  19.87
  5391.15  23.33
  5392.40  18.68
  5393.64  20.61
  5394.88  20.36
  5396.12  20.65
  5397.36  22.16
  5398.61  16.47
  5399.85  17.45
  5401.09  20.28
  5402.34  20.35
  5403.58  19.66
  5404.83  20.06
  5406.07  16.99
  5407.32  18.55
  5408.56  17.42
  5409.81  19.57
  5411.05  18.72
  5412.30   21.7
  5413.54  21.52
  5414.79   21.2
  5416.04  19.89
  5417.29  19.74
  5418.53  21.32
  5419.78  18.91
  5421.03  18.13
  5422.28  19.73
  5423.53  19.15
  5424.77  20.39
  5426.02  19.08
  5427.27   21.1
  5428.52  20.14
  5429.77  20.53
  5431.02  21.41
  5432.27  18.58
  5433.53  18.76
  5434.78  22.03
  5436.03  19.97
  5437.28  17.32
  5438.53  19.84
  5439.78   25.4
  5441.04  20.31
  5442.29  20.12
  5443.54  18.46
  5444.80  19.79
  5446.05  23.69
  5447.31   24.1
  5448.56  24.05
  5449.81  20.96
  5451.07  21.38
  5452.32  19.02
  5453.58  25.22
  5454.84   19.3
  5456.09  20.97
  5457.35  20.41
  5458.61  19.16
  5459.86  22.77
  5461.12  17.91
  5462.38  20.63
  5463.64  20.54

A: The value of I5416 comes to 0.9 Ang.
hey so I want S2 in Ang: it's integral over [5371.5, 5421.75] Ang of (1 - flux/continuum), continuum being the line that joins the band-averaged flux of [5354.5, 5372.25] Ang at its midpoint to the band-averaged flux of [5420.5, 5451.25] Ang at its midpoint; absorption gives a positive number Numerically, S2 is 1.0 Ang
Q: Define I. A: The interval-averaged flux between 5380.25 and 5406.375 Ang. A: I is 19.8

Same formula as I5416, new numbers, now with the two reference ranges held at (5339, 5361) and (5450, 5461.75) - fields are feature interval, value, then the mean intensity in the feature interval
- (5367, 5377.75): 0.9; 18.8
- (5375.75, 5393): 0.6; 19.8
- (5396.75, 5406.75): 0.7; 19.2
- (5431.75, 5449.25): -0.2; 20.9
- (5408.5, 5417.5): 0.2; 20.1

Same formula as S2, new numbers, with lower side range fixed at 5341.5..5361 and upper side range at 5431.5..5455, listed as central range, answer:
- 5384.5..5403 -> 0.5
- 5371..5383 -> 0.6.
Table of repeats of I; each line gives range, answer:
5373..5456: 20.1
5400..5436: 19.8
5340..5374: 20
